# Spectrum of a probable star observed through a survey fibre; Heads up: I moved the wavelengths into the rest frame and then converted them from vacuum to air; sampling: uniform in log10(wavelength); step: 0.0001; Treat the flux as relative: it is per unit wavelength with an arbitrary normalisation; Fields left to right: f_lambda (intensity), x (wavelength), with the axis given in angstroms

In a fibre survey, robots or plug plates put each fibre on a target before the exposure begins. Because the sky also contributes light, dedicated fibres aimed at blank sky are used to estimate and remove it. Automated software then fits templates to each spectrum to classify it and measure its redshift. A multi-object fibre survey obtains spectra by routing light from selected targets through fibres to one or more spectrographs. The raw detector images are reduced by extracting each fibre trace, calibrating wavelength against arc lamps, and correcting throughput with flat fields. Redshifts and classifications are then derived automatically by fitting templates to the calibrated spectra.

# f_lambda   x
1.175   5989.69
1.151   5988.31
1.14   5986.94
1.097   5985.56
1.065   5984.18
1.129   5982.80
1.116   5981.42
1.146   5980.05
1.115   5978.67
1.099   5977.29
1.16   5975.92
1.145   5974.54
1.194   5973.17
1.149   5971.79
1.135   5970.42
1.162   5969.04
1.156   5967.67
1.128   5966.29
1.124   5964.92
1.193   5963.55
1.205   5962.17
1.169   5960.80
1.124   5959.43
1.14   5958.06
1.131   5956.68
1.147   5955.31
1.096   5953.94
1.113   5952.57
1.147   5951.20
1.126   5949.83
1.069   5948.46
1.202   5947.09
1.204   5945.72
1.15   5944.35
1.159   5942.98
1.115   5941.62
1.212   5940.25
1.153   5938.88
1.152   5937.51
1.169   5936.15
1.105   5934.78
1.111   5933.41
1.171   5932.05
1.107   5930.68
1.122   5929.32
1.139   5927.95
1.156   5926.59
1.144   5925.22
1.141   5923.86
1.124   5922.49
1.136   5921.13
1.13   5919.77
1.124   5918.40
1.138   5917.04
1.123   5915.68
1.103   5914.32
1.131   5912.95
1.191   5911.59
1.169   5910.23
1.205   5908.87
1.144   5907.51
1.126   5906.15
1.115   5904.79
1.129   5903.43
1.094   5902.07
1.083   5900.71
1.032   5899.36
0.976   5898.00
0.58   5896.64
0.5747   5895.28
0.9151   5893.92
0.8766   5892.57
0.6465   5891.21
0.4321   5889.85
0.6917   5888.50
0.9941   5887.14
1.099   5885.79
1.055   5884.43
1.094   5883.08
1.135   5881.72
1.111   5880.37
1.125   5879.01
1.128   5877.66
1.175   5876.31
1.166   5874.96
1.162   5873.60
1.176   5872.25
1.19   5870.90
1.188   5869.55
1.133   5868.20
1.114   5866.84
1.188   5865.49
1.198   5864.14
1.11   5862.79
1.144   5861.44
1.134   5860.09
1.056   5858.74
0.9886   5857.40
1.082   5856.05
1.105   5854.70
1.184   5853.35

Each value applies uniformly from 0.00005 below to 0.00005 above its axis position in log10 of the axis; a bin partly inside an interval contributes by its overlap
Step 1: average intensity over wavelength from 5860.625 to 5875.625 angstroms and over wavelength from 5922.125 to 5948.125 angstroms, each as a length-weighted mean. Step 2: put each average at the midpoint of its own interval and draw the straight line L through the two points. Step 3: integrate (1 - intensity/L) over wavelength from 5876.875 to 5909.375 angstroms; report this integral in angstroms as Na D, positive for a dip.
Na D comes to 5.1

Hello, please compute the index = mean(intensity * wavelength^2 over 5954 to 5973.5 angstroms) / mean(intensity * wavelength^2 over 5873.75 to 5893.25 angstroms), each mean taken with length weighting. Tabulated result 1.20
